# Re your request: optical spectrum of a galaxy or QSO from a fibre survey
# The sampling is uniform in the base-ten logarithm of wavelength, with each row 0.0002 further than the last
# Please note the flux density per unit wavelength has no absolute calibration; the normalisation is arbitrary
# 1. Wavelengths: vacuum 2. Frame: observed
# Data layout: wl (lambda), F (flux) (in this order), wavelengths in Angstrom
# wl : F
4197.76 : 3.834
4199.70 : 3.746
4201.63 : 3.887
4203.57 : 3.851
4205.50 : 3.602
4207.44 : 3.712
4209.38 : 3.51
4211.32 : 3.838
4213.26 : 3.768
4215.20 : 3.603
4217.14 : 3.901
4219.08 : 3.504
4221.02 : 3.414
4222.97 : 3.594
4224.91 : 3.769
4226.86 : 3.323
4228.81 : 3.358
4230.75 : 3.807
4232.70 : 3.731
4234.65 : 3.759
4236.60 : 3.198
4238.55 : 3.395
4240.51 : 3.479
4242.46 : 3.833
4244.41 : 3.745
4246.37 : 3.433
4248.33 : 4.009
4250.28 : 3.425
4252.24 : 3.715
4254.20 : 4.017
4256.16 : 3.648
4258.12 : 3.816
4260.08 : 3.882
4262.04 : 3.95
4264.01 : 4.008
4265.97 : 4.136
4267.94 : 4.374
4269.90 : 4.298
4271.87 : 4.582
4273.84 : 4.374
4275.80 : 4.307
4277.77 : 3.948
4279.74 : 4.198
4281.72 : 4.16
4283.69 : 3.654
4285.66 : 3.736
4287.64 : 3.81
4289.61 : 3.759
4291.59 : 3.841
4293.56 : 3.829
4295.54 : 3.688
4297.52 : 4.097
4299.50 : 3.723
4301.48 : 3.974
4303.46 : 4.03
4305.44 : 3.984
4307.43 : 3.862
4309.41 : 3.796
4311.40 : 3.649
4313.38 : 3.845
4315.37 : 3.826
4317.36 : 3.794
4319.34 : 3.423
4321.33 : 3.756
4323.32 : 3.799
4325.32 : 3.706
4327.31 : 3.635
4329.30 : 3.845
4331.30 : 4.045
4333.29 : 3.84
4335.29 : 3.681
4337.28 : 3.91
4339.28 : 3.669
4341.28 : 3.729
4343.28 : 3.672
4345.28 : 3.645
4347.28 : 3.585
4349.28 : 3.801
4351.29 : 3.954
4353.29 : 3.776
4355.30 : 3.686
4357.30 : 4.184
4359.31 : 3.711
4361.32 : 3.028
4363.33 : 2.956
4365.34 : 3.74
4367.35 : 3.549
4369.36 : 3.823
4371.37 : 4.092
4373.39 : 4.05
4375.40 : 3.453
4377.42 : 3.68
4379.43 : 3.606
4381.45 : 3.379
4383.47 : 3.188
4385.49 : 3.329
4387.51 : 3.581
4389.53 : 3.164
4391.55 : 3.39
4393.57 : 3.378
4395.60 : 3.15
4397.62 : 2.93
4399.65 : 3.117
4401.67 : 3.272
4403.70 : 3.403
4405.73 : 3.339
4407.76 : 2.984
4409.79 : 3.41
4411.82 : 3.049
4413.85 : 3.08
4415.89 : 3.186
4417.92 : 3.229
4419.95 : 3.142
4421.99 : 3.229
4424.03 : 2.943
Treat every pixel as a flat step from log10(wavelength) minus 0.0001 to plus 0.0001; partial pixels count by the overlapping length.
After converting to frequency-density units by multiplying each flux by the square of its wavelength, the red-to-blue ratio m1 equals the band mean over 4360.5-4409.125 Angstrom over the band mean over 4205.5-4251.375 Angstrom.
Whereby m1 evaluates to 1.0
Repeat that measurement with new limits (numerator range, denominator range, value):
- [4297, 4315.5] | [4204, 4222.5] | 1.11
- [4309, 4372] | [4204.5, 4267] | 1.06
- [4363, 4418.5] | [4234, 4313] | 0.92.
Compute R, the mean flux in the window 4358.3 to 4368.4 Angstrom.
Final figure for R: 3.4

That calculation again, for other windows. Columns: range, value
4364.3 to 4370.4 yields 3.71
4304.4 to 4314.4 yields 3.83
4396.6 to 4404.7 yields 3.18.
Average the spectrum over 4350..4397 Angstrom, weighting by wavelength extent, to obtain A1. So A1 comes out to 3.55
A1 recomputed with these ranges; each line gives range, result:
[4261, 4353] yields 3.89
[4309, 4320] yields 3.73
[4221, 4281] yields 3.83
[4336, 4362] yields 3.73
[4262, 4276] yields 4.27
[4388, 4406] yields 3.24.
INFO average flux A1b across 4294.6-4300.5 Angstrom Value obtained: 3.84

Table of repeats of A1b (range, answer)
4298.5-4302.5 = 3.85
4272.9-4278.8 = 4.21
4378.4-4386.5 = 3.38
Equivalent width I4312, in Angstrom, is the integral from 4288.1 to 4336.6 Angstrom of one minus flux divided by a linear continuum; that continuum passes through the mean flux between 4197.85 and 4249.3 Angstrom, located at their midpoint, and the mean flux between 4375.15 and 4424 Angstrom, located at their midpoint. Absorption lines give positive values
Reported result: -5.0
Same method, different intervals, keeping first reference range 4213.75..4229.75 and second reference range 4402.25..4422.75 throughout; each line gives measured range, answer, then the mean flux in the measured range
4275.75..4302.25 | -3.5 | 3.89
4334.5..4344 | -1.1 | 3.74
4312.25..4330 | -1.9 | 3.74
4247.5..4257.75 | -0.7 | 3.76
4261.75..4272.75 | -2.4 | 4.24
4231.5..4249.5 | -0.5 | 3.62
